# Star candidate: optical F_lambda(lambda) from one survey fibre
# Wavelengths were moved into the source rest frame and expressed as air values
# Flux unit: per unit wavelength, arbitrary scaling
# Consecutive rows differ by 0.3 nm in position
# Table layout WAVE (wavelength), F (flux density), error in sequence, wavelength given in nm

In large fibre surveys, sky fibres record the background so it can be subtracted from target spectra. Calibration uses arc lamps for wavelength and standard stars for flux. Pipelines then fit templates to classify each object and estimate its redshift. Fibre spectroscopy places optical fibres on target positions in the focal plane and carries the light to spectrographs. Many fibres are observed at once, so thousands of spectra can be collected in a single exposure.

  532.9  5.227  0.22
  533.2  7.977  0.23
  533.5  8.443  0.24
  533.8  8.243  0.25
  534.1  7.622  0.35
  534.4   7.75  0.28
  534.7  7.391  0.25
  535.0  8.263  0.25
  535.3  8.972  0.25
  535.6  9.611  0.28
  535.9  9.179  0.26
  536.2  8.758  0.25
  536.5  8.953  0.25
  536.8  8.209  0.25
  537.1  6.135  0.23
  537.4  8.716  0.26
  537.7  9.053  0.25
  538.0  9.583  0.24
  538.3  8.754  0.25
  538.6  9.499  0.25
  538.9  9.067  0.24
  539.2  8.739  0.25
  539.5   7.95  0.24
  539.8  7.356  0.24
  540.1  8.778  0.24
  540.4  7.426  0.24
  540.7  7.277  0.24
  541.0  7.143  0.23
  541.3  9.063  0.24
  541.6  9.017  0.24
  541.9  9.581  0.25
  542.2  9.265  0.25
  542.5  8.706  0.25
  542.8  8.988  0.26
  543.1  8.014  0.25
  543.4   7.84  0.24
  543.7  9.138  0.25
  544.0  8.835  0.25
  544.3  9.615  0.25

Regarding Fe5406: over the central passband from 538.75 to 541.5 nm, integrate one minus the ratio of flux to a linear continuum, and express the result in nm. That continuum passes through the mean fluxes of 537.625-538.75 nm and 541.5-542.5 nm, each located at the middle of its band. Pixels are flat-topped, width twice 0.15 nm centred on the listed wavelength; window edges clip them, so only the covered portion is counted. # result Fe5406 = 0.33 nm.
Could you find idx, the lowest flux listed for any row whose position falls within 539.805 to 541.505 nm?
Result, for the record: 7.143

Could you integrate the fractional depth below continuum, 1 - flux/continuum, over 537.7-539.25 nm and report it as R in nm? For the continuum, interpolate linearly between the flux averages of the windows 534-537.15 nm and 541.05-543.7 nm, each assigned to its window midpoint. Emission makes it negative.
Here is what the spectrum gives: -0.11 nm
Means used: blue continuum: 8.34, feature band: 9.15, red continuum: 8.76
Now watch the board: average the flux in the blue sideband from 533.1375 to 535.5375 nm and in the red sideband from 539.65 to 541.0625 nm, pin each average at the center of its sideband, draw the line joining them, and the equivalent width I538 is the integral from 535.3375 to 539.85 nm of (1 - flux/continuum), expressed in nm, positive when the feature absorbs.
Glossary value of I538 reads -0.47 nm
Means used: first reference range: 8.14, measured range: 8.67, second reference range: 7.62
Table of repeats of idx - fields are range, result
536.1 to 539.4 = 6.135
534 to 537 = 7.391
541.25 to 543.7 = 7.84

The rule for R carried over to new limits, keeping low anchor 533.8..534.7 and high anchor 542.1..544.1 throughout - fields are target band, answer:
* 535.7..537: -0.12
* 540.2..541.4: 0.10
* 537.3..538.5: -0.14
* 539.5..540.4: 0.04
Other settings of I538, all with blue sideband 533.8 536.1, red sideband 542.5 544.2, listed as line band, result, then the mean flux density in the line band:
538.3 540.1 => -0.01 nm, 8.56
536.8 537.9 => 0.05 nm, 8.07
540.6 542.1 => 0.01 nm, 8.48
